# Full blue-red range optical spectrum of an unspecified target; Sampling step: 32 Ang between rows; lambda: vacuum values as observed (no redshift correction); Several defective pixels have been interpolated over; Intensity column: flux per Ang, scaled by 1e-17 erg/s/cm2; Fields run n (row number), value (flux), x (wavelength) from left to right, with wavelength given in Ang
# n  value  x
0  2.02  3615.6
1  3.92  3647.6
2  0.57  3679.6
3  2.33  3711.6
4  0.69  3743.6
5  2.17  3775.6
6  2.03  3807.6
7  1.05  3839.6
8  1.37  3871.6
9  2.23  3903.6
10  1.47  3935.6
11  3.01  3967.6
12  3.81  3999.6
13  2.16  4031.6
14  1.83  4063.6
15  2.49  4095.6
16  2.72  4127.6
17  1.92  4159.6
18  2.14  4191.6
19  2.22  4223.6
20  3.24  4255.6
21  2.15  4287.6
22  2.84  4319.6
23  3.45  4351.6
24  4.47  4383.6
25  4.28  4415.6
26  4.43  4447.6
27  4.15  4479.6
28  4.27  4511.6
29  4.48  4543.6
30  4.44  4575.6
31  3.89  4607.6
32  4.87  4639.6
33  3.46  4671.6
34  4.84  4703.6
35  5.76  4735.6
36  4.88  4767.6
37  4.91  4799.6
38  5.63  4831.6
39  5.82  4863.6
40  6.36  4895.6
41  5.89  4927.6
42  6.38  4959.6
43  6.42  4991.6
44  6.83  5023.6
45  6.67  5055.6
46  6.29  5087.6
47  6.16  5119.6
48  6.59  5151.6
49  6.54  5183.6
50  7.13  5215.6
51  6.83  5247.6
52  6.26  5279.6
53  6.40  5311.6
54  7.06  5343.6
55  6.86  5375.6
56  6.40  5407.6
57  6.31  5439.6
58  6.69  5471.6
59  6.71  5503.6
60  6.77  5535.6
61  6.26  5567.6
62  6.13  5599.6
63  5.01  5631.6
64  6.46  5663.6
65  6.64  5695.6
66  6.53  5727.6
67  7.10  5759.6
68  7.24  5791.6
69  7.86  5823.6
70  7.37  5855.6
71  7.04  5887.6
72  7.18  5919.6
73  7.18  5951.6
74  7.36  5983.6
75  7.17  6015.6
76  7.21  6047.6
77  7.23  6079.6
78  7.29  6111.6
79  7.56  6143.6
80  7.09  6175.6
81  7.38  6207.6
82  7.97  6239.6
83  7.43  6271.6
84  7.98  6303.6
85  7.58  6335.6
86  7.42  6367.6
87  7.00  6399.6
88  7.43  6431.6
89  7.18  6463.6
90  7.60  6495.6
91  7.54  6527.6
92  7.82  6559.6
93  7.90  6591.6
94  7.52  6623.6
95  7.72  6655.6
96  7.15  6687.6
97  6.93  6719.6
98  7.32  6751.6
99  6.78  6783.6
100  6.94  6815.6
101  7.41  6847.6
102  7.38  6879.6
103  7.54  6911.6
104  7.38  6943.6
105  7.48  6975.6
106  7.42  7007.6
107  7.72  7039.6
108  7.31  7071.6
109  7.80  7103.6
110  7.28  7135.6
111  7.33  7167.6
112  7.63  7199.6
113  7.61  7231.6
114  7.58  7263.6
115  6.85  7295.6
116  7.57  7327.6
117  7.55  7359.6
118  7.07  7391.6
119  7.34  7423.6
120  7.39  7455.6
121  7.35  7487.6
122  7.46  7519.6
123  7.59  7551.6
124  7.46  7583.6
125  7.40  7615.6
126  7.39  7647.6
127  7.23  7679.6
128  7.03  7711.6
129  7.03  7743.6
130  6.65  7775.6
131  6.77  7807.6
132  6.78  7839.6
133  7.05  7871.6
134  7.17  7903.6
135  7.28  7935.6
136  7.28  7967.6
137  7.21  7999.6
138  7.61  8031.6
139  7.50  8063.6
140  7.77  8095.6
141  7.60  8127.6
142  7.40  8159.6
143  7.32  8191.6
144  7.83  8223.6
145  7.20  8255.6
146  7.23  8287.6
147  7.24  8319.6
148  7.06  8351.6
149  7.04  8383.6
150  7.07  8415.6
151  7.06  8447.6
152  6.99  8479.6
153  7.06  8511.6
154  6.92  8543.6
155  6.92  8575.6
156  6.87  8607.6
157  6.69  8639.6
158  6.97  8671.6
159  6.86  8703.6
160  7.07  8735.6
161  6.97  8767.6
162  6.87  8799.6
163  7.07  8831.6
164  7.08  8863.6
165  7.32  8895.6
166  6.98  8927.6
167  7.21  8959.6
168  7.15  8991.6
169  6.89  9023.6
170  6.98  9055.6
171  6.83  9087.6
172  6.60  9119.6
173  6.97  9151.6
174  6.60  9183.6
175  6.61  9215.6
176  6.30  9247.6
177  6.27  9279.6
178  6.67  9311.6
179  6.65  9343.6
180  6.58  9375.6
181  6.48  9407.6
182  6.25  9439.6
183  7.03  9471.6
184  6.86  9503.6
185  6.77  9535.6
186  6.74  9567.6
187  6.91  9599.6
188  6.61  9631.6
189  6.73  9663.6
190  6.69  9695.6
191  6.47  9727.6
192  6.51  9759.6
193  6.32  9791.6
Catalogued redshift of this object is 0.087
